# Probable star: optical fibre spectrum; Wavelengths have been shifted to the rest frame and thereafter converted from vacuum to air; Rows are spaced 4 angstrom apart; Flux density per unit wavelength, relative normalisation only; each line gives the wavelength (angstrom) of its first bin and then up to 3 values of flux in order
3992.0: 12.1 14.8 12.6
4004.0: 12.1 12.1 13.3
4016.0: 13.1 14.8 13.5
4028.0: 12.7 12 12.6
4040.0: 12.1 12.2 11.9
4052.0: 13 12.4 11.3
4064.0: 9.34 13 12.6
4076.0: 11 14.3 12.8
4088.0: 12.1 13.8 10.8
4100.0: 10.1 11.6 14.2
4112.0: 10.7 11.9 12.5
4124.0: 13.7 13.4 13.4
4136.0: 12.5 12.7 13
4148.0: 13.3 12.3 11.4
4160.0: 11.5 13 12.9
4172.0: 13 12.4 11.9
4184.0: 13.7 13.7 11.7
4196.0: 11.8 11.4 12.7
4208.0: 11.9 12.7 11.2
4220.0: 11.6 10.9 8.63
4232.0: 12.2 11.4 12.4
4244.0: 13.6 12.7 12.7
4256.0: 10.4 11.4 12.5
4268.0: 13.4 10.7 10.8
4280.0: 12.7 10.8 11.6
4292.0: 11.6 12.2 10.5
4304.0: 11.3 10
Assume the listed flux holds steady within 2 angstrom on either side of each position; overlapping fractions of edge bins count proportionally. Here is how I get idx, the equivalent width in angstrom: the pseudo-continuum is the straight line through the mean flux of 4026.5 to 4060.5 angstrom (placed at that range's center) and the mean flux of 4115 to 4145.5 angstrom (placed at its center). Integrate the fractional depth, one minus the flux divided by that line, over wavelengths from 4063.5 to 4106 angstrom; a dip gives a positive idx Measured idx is 1.8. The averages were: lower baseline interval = 12.3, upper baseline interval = 12.9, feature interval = 12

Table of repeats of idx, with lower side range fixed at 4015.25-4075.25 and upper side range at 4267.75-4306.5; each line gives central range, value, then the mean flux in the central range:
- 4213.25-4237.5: 1.37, 11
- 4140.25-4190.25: -3.12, 12.7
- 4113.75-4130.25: -1.03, 12.8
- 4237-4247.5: -1.06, 12.8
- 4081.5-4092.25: -0.52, 12.8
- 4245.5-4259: -0.42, 12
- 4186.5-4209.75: -0.73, 12.2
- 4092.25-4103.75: 0.99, 11.1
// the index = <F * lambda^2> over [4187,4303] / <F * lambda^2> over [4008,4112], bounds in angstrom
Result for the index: 1.04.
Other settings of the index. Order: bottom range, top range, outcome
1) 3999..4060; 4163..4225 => 1.05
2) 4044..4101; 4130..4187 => 1.09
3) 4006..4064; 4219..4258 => 1.03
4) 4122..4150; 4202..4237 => 0.91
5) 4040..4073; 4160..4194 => 1.13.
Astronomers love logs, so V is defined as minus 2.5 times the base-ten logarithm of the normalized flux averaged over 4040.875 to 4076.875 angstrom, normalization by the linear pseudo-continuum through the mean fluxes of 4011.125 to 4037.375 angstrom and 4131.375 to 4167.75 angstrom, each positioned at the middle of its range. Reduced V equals 0.095 mag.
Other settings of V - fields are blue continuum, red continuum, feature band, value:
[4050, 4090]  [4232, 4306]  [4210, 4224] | 0.02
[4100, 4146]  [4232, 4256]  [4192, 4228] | 0.07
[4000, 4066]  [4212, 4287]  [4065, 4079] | 0.01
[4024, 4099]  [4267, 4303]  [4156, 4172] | -0.04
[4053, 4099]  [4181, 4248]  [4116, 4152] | -0.08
